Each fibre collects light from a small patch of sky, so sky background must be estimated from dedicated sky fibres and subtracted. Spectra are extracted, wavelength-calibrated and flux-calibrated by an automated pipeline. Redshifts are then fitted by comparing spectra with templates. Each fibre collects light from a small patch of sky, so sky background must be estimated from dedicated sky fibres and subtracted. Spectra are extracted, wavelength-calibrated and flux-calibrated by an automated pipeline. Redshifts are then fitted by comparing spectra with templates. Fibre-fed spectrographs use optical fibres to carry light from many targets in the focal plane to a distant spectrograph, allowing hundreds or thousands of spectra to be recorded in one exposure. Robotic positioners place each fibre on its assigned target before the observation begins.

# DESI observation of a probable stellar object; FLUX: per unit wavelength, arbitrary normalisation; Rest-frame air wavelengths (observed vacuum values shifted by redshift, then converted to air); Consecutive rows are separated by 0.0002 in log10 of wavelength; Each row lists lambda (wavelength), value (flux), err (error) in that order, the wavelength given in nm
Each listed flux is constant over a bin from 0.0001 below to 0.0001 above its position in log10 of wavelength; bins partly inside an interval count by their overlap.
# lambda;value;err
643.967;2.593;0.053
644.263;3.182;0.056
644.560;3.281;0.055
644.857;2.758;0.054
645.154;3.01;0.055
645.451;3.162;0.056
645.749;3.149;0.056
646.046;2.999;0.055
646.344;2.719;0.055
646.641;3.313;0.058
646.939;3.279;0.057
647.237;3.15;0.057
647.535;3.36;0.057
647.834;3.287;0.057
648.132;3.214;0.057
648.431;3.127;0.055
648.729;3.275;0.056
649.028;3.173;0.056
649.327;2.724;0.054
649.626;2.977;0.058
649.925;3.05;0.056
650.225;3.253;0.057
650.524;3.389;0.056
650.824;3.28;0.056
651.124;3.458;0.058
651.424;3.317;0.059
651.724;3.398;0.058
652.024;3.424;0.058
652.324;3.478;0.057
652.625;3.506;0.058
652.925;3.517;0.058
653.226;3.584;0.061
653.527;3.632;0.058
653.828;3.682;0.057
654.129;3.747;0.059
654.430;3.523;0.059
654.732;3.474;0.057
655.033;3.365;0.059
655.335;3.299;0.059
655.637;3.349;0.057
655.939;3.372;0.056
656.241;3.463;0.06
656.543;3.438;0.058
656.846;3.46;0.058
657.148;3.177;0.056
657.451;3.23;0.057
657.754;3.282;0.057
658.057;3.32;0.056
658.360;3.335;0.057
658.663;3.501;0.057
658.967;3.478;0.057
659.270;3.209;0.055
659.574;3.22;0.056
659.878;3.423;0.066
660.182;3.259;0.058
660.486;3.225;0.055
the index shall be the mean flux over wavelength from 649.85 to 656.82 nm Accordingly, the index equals 3.44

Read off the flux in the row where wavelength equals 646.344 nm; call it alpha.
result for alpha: 2.719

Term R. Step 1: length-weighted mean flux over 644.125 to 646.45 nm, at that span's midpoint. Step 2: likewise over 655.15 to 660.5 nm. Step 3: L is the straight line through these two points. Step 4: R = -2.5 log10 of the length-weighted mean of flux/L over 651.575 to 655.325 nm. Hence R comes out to -0.09 mag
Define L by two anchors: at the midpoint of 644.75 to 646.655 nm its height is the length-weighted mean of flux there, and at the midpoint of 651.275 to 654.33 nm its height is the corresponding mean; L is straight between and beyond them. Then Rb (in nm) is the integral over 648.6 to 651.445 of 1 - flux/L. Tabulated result 0.12 nm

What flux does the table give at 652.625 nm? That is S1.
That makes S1 3.506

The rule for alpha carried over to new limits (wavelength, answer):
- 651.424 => 3.317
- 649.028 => 3.173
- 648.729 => 3.275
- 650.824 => 3.28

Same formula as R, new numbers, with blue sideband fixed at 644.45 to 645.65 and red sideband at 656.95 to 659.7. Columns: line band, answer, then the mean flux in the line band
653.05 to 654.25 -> -0.139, 3.66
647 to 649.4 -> -0.025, 3.18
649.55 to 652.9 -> -0.055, 3.34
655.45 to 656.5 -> -0.044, 3.4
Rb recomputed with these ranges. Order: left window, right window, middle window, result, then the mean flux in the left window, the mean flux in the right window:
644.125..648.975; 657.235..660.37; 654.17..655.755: -0.079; 3.14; 3.32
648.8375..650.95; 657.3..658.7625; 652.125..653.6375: -0.161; 3.12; 3.33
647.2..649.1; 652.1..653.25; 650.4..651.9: 0.020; 3.23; 3.51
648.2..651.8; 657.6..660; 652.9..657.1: -0.261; 3.2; 3.34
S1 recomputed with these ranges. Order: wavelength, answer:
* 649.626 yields 2.977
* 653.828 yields 3.682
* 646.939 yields 3.279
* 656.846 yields 3.46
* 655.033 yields 3.365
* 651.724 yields 3.398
